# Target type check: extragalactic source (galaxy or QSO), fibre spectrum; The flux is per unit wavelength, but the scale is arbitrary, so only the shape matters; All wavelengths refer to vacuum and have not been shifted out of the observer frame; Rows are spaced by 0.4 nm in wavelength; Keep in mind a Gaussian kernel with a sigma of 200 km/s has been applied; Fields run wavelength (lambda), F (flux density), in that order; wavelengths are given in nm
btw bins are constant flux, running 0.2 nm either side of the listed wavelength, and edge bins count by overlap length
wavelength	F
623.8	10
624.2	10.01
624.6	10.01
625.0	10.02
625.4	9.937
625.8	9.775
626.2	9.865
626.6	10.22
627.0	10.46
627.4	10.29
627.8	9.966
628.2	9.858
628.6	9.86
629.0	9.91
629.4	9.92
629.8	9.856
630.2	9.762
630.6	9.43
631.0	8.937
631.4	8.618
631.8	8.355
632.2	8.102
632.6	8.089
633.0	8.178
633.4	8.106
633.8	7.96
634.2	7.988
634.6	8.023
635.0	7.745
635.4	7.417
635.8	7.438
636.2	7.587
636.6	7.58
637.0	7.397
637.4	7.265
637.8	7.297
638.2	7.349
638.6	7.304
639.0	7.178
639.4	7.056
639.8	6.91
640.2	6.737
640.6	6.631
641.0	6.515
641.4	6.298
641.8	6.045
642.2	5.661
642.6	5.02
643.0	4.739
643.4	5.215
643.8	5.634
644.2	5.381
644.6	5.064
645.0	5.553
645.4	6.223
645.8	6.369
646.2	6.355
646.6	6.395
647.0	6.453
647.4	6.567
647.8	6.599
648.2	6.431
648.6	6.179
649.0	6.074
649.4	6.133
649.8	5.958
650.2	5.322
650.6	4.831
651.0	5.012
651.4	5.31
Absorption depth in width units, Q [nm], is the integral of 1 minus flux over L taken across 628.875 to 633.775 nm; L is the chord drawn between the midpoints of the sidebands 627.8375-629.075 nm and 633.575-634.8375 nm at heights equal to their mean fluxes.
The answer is 0.03 nm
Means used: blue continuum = 9.88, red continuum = 7.99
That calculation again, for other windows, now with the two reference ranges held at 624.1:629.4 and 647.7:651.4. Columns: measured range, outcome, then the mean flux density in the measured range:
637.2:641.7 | 0.43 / 6.94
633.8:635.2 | 0.11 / 7.92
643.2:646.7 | 0.44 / 5.78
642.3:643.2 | 0.27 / 4.97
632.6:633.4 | 0.06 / 8.14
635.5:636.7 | 0.11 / 7.52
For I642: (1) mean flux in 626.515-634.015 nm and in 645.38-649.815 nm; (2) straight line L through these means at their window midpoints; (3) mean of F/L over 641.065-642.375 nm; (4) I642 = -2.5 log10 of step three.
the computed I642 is 0.21 mag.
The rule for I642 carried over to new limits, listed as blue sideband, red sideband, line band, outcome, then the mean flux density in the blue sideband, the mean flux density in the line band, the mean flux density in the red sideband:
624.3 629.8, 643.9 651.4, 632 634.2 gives 0.093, 10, 8.08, 5.92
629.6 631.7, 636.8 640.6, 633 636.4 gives 0.054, 9.27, 7.81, 7.14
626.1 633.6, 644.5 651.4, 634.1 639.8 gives 0.081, 9.35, 7.44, 5.97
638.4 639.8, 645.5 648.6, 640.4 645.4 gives 0.198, 7.14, 5.67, 6.43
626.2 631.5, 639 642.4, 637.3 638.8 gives -0.007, 9.8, 7.31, 6.52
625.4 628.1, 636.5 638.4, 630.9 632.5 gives 0.047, 10.1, 8.45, 7.37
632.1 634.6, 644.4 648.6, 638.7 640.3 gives 0.029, 8.07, 7.01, 6.2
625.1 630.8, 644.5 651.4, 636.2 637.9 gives 0.100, 9.94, 7.41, 5.97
